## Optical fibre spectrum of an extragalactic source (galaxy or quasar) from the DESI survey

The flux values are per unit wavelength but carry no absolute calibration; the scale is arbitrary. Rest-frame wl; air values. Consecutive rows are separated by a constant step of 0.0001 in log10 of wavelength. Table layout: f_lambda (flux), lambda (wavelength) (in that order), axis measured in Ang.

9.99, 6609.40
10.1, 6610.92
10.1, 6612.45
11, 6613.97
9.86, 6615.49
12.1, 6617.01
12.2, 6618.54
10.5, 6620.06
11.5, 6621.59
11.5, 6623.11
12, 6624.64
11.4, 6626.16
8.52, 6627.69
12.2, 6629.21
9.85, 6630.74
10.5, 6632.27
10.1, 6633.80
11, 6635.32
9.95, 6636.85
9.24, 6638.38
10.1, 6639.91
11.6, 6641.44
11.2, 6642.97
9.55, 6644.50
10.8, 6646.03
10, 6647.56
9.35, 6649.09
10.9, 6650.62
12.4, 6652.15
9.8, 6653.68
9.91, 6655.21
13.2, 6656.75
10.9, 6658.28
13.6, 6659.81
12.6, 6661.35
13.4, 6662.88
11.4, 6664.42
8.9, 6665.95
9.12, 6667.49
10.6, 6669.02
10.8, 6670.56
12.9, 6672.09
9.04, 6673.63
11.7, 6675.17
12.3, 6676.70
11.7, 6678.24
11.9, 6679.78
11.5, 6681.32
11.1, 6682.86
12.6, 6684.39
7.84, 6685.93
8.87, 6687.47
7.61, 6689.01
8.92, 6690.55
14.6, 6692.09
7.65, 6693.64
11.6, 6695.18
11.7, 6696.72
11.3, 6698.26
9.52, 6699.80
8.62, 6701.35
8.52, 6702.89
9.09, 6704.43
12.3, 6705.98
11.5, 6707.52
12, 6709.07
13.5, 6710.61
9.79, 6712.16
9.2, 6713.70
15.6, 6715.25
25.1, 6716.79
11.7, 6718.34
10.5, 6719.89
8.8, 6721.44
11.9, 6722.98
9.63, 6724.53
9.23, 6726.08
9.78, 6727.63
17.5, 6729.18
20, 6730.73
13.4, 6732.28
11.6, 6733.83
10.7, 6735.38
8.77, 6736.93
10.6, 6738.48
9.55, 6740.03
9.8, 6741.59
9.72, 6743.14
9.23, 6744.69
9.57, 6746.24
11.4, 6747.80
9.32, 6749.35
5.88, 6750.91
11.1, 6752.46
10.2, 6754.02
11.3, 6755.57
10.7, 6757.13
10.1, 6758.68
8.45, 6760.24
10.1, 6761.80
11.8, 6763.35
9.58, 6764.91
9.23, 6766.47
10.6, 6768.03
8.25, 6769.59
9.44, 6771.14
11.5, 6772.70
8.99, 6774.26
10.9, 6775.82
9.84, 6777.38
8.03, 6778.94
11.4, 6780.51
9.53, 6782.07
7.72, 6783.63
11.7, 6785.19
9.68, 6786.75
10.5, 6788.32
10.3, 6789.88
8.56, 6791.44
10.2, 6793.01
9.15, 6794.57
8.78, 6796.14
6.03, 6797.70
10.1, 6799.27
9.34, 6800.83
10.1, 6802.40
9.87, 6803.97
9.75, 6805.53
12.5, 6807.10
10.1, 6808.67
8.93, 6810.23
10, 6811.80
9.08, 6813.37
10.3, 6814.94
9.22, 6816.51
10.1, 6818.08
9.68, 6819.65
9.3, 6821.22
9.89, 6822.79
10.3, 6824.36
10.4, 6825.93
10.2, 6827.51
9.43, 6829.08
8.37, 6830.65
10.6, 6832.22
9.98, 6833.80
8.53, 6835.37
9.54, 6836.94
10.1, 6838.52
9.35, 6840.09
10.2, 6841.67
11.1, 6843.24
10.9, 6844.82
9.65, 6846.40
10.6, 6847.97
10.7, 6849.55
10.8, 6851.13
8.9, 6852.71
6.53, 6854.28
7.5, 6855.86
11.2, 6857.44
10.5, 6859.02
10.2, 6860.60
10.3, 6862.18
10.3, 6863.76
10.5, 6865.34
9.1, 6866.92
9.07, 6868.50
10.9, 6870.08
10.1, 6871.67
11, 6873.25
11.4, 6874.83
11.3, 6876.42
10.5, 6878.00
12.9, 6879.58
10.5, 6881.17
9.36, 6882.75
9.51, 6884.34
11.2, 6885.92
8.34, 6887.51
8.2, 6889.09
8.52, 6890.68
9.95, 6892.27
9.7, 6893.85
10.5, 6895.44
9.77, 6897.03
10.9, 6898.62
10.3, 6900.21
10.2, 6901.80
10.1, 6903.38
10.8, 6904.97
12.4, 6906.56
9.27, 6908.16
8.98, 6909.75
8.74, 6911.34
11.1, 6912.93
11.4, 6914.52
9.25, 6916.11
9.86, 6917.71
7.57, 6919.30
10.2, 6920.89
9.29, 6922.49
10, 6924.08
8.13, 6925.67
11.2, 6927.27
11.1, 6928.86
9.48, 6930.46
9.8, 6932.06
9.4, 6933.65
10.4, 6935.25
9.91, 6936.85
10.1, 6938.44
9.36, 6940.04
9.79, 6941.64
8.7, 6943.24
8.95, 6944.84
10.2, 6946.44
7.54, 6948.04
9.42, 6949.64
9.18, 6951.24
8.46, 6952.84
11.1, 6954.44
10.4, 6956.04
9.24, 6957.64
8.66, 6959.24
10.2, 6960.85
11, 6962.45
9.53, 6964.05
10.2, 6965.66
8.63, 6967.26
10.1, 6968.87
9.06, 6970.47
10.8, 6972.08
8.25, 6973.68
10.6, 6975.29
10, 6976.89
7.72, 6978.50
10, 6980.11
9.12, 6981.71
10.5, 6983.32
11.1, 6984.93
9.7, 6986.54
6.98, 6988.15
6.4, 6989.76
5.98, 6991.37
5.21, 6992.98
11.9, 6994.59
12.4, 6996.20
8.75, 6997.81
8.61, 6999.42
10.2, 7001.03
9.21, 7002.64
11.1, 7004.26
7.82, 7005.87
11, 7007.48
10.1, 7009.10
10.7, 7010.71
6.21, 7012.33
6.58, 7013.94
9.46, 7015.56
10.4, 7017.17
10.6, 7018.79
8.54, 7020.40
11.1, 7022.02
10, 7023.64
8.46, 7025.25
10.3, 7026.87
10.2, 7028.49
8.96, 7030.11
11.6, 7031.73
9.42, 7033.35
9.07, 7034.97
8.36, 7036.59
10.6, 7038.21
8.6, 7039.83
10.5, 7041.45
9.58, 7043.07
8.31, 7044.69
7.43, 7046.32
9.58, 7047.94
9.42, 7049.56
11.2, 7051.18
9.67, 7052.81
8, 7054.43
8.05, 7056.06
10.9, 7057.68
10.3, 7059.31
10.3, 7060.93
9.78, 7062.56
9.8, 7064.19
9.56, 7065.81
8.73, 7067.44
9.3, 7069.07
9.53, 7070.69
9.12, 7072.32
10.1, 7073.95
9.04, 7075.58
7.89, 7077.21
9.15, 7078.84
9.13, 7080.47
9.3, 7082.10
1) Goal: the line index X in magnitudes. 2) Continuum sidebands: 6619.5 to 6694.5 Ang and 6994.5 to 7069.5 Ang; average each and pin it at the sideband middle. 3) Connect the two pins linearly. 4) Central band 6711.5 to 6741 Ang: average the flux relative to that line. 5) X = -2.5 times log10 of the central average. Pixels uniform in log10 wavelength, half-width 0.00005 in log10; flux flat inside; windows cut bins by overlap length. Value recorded -0.16 mag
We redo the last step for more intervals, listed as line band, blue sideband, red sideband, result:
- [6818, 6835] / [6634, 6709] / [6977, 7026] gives 0.024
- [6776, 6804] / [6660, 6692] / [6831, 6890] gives 0.092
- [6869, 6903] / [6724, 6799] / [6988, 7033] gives -0.054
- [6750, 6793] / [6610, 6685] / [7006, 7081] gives 0.071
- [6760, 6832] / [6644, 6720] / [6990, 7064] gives 0.092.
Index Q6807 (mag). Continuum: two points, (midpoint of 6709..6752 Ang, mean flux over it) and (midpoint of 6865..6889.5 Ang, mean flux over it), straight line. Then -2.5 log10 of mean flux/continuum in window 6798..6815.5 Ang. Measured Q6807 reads 0.10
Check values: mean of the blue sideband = 11.6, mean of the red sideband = 10.3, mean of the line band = 9.89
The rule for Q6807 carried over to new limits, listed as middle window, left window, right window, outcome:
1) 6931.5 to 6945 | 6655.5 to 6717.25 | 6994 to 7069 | 0.046 mag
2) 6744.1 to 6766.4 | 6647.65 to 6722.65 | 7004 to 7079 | 0.100 mag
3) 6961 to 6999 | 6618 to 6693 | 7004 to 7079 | 0.042 mag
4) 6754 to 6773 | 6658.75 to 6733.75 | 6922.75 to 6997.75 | 0.096 mag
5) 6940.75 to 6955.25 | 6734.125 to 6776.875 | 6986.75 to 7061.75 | 0.025 mag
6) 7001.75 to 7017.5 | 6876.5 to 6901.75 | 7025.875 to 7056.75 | 0.037 mag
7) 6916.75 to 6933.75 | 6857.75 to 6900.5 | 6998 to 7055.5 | 0.034 mag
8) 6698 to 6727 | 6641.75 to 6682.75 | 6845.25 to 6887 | -0.054 mag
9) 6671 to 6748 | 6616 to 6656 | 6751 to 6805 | -0.107 mag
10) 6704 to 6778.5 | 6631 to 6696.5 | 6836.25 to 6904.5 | -0.050 mag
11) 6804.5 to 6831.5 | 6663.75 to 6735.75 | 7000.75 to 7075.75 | 0.092 mag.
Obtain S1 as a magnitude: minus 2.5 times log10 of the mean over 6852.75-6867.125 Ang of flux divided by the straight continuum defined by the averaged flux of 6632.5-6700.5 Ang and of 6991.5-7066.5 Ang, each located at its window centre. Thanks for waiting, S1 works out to 0.059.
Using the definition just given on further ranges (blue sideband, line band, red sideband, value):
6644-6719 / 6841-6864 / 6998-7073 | 0.04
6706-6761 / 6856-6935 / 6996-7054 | 0.03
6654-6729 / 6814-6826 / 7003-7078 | 0.07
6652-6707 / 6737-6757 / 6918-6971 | 0.07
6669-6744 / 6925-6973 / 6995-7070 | 0.04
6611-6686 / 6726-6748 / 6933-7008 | -0.09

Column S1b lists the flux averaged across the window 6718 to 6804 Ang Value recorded 10.2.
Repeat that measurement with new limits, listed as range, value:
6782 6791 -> 9.89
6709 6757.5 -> 11.5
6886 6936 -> 9.85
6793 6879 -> 9.87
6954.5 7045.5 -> 9.44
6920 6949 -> 9.63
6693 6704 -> 9.85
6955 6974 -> 9.73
